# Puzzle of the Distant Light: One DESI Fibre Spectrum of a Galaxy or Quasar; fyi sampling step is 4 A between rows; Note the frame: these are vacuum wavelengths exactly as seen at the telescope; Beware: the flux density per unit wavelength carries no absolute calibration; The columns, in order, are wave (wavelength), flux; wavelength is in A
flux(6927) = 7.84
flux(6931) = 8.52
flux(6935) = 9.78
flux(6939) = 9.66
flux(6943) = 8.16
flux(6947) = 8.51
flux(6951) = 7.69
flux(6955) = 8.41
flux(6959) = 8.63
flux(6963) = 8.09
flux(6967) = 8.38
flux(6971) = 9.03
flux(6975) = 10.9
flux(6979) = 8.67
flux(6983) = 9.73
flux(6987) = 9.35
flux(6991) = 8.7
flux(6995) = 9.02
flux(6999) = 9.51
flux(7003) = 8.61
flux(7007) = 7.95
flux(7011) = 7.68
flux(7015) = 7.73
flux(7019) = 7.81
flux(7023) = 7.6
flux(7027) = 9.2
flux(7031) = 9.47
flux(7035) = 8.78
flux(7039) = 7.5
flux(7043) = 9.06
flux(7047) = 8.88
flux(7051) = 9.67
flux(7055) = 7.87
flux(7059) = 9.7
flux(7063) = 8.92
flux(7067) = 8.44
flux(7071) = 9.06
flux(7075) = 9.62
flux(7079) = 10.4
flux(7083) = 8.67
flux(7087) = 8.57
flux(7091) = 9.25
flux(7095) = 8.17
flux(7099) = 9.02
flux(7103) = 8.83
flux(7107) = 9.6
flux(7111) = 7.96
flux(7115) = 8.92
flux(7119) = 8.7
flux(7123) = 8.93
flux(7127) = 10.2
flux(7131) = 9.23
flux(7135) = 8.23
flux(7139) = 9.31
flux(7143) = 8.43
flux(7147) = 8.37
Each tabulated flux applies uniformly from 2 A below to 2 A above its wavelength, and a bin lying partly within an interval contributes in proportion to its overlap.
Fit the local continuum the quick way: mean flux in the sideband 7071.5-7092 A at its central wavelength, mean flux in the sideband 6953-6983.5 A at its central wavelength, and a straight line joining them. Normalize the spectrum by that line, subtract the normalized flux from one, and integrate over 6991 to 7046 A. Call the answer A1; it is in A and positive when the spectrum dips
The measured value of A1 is 3.8 A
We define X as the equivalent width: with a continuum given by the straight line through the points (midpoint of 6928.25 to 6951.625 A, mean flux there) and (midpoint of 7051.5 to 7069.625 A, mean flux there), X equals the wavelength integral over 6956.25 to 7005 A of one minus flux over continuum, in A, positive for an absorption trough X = -1.5 A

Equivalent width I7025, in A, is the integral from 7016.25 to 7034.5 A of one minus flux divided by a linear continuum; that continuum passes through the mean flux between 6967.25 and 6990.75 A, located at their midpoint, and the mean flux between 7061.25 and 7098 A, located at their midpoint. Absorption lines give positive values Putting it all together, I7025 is 1.4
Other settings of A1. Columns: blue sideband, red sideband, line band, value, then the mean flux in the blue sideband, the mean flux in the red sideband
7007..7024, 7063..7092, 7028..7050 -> -1.44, 7.74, 9.13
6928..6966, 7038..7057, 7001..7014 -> 0.86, 8.58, 8.65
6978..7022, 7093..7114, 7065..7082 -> -1.27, 8.59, 8.73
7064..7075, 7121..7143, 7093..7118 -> 0.79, 8.92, 9.11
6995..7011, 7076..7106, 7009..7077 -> 1.20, 8.6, 9.03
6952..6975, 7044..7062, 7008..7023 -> 1.94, 8.68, 9.03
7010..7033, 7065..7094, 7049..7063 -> -0.45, 8.27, 9.11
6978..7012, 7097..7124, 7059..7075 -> -0.32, 8.84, 8.85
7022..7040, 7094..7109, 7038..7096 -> -1.10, 8.62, 8.95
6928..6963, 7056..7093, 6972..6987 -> -1.56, 8.61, 9.15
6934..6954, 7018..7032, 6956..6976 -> -0.56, 8.69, 8.5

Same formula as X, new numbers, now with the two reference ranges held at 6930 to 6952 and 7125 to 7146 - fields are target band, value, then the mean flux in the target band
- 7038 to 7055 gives 0.34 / 8.75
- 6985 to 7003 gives -0.48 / 9.09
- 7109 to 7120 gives 0.62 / 8.51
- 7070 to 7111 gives -0.37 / 9.06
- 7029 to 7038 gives -0.04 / 8.94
